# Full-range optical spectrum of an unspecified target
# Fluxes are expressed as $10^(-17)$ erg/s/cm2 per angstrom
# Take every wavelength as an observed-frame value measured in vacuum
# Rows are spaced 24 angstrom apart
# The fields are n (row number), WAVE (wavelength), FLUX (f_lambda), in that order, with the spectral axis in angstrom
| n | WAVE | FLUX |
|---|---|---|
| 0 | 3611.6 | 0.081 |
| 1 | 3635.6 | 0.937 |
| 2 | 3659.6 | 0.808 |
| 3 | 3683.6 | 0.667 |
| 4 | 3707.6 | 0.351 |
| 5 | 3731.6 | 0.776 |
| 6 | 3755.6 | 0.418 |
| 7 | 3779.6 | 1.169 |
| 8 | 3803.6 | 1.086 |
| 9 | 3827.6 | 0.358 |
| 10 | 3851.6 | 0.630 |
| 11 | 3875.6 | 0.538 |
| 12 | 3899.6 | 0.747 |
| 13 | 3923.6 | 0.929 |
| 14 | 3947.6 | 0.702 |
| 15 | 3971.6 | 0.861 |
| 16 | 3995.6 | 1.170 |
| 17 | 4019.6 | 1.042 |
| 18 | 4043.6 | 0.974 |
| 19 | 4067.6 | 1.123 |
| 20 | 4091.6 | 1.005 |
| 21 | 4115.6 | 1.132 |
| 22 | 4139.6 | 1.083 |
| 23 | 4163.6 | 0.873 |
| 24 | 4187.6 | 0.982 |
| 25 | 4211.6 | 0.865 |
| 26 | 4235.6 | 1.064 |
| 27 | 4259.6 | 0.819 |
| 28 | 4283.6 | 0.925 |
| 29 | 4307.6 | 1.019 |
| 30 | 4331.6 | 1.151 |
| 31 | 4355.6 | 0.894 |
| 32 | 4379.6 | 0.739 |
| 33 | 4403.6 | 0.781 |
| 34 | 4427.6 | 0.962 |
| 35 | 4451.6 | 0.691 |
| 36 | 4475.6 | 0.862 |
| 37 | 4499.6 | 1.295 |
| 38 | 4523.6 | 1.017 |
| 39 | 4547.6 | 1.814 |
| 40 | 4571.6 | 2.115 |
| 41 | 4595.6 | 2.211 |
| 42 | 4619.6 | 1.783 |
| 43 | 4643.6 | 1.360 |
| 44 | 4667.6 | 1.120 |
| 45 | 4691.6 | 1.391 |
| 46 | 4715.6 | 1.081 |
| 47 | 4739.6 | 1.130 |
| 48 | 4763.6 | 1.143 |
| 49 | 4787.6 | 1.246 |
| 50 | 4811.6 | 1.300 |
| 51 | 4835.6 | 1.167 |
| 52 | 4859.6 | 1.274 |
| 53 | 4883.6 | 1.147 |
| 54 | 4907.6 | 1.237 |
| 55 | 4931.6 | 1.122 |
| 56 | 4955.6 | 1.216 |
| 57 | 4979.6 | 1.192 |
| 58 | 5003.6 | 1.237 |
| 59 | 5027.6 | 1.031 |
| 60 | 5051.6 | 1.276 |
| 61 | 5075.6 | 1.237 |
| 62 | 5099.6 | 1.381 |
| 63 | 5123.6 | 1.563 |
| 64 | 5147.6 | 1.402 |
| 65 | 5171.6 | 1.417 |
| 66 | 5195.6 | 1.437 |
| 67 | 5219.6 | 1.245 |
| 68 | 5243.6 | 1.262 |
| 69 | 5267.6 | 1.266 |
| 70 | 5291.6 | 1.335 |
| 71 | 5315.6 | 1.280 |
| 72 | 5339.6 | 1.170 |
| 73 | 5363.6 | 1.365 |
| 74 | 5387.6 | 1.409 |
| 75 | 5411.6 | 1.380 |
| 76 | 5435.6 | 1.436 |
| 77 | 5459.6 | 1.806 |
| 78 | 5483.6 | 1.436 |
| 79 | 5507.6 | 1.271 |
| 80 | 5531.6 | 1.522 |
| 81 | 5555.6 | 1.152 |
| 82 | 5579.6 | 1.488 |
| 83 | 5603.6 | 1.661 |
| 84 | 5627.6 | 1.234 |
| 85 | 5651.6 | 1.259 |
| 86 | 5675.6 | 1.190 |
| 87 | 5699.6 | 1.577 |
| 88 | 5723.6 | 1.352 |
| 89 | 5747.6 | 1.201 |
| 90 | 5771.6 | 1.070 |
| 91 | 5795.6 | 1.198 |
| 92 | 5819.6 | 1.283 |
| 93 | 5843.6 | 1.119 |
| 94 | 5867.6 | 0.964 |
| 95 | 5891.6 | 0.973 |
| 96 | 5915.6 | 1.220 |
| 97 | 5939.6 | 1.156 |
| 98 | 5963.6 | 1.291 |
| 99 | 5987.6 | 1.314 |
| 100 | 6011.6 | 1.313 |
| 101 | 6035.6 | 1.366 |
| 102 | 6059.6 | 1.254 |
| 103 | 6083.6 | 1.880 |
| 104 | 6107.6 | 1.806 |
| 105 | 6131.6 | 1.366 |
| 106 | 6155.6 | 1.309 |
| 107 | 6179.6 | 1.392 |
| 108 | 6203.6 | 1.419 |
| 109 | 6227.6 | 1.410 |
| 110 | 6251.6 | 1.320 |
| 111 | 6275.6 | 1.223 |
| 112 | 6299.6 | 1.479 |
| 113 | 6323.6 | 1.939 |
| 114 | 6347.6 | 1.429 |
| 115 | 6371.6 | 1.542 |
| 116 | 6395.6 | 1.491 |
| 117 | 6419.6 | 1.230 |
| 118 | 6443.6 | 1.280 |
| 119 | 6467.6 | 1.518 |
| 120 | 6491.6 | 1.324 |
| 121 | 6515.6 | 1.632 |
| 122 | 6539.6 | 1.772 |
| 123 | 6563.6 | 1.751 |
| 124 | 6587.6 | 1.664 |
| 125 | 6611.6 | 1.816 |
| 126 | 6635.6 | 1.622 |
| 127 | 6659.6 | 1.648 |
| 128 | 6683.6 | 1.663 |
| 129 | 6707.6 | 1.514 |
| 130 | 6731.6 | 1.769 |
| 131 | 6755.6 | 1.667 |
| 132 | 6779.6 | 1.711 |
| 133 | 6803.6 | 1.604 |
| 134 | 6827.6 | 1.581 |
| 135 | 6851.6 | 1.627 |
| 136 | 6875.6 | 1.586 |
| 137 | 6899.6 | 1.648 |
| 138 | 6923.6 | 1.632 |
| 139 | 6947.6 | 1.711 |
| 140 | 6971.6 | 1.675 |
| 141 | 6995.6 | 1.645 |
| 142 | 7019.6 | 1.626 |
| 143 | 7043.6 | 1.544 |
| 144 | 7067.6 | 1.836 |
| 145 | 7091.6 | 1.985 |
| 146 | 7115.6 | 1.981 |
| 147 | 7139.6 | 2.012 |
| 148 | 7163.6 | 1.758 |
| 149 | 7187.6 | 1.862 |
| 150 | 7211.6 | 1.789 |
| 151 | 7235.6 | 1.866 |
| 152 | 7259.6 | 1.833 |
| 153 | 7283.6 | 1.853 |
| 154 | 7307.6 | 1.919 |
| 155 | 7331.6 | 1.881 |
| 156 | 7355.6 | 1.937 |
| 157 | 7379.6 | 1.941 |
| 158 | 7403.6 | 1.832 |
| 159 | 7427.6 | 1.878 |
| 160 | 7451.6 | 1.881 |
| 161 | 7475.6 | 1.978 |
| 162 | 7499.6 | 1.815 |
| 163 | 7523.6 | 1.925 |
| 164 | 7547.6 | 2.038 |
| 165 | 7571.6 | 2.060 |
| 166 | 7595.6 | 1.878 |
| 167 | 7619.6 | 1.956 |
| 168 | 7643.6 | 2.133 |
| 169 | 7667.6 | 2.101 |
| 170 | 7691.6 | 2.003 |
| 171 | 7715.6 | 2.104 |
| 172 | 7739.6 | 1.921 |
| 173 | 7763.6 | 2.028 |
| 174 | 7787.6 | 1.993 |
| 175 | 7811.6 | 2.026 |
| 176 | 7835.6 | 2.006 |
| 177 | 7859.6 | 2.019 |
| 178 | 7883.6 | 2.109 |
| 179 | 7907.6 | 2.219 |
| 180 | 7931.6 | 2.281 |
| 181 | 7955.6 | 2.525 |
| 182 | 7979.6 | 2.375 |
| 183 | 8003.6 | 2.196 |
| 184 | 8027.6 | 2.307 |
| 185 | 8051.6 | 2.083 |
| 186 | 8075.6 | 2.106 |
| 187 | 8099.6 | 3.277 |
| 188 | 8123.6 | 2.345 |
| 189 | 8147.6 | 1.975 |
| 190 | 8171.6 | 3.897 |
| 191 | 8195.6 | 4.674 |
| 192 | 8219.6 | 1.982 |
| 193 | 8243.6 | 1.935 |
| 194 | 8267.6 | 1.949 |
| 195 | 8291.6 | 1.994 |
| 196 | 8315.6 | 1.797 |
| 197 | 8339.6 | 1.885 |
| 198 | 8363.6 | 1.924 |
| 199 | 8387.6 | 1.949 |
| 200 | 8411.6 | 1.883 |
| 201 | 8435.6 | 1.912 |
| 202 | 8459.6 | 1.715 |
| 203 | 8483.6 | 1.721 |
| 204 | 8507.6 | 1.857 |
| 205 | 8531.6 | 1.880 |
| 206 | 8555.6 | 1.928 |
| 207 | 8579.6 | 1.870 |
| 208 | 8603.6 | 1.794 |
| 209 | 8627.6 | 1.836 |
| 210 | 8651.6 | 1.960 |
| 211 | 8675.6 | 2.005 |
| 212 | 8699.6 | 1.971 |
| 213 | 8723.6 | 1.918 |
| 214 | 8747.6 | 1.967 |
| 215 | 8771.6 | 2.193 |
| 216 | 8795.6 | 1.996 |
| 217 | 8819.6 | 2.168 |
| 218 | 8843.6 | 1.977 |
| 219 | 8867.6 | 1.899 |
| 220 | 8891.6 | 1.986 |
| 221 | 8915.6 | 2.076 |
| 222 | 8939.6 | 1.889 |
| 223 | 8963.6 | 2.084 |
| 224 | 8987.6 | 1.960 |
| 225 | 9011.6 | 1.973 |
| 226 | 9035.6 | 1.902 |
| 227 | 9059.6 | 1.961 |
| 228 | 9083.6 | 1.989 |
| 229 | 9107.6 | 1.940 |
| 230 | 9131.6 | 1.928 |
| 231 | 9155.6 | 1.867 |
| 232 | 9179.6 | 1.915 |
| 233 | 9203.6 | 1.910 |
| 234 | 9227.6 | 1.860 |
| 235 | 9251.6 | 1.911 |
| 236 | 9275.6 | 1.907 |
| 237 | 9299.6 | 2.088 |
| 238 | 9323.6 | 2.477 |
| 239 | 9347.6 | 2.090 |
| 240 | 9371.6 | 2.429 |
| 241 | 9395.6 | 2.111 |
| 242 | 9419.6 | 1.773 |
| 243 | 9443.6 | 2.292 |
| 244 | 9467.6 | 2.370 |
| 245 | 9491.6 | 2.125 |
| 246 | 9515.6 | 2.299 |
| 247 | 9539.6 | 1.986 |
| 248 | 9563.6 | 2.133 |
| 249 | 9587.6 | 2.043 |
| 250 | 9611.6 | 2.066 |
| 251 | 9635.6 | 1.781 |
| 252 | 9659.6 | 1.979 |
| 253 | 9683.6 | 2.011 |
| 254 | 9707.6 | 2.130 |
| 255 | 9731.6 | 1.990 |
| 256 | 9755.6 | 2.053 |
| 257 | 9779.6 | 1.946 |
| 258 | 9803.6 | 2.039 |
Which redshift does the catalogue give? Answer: 0.63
